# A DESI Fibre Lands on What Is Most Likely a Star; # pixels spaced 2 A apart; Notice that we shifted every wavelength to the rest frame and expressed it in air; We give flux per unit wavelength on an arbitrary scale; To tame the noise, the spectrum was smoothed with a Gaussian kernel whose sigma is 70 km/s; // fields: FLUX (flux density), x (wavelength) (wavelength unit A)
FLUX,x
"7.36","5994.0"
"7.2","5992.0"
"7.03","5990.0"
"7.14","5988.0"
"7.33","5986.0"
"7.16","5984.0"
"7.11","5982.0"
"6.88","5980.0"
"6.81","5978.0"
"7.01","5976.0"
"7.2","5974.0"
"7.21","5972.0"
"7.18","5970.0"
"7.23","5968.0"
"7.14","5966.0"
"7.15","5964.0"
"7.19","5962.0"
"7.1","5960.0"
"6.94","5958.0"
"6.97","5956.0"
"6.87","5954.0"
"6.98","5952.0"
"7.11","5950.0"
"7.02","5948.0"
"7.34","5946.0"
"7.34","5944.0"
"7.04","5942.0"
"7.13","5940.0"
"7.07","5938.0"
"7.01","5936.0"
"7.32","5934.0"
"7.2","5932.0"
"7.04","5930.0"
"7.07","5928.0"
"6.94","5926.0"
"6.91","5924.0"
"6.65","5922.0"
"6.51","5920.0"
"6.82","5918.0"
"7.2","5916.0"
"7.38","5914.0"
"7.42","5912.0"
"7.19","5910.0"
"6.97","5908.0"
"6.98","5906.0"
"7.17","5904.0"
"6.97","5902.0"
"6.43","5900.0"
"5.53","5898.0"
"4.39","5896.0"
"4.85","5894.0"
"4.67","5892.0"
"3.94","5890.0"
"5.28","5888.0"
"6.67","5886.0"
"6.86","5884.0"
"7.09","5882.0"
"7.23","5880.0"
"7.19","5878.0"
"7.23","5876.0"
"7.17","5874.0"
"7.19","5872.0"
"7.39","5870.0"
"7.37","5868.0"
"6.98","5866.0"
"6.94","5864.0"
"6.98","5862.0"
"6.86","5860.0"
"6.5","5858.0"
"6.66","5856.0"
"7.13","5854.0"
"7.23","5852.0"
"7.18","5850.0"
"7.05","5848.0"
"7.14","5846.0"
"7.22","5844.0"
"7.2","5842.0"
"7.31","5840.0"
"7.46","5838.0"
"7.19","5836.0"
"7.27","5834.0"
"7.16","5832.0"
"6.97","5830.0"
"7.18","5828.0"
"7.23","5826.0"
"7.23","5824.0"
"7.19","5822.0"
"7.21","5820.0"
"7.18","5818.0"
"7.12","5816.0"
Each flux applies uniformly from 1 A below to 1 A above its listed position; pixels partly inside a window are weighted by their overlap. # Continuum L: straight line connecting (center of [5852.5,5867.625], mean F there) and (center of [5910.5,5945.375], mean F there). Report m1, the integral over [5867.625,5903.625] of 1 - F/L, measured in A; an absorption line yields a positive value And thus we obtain 3.4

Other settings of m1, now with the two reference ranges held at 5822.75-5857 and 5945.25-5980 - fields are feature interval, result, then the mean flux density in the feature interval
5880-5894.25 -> 2.7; 5.78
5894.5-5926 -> 1.9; 6.68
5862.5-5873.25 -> 0.0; 7.16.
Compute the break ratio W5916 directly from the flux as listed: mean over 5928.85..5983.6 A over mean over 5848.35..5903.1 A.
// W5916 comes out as 1.1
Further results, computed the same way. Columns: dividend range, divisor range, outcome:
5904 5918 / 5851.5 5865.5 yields 1.04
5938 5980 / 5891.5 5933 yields 1.07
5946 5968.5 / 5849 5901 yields 1.09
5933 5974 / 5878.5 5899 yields 1.25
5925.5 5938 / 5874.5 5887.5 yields 1.02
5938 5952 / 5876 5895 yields 1.18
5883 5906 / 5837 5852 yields 0.80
